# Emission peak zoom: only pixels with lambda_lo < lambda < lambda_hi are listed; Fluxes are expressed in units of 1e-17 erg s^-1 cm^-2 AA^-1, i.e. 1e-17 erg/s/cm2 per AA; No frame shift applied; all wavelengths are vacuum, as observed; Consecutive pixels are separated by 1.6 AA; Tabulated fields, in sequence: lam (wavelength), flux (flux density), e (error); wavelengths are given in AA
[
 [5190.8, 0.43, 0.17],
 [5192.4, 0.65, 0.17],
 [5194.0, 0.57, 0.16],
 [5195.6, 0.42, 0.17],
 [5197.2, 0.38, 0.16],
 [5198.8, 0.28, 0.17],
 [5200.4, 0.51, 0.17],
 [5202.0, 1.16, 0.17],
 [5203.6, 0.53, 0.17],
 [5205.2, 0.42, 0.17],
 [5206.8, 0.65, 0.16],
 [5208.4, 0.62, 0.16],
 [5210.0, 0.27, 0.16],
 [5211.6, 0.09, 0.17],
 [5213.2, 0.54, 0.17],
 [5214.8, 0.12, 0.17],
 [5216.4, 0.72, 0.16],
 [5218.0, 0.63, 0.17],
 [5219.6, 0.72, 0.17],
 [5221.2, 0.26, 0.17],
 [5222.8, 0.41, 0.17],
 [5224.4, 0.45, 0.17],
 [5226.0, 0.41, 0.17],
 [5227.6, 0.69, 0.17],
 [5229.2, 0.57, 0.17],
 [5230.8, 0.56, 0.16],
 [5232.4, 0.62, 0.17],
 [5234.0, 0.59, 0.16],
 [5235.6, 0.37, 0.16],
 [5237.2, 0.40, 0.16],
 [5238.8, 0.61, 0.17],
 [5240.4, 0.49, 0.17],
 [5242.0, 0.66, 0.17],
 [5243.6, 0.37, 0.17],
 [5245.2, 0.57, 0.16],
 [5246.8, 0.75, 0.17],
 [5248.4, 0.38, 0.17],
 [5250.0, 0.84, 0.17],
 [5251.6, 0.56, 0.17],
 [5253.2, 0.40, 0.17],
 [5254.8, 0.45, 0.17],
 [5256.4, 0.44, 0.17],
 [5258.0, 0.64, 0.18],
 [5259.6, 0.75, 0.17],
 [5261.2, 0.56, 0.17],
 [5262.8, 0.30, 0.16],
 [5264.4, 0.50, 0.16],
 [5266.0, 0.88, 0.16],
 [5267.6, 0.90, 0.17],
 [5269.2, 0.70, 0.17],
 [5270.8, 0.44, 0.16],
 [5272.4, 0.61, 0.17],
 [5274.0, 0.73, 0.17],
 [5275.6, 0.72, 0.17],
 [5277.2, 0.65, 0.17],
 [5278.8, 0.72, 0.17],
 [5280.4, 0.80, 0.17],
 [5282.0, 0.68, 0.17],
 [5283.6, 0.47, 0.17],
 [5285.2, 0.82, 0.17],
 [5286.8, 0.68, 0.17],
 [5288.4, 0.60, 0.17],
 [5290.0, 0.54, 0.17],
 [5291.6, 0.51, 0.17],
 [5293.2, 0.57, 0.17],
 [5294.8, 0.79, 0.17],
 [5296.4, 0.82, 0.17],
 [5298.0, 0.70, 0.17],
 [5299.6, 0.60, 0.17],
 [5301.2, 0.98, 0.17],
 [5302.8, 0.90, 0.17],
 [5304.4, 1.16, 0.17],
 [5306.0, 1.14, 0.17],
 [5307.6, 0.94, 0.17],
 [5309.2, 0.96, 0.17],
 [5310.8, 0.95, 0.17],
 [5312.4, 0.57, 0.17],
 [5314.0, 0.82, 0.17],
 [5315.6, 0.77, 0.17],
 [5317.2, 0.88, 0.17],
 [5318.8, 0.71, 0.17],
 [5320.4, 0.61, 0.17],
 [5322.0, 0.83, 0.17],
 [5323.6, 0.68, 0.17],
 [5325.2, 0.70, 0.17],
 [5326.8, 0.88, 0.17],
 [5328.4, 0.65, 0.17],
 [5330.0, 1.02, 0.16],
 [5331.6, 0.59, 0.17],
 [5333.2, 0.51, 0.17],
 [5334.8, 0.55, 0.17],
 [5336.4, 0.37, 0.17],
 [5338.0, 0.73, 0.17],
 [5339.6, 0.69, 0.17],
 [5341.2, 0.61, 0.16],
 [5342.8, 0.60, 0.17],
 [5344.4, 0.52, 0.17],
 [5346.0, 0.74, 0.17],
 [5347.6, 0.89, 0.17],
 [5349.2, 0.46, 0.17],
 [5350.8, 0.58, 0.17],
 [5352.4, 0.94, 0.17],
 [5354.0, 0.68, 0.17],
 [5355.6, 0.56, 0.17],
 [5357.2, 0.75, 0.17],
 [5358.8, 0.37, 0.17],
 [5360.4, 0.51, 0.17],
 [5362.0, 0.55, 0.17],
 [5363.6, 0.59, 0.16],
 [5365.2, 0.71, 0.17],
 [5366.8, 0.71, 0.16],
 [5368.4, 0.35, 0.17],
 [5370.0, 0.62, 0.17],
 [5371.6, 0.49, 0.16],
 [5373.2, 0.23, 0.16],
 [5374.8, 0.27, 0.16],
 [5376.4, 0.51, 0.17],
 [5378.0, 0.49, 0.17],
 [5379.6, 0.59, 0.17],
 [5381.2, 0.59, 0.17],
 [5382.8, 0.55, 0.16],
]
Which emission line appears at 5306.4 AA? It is C III]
